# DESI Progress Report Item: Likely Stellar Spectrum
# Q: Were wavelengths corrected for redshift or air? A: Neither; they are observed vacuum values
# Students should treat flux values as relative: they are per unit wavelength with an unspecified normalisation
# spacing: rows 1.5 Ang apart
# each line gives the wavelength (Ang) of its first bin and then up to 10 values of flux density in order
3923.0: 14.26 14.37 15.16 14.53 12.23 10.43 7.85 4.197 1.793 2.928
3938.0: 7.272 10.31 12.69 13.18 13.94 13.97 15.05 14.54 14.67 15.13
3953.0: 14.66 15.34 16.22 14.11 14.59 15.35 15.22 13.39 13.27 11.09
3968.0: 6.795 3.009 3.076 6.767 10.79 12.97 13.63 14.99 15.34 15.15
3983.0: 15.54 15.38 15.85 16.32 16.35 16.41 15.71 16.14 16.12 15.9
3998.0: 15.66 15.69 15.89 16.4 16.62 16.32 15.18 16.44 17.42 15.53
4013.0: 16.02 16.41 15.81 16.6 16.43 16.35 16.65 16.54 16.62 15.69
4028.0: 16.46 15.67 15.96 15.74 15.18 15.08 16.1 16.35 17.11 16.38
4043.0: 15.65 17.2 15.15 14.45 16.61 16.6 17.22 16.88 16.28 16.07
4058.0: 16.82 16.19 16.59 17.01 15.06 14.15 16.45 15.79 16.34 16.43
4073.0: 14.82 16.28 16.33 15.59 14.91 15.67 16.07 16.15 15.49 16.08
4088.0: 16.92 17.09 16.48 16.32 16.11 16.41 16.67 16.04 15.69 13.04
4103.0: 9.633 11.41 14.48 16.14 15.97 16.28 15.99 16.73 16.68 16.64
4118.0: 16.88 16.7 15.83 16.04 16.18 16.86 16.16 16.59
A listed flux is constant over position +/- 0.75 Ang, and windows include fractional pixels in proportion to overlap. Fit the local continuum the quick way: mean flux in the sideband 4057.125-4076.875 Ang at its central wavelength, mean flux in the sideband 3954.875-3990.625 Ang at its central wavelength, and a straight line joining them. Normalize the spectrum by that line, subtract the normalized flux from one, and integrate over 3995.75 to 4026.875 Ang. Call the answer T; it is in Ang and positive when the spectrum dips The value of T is -4.4 Ang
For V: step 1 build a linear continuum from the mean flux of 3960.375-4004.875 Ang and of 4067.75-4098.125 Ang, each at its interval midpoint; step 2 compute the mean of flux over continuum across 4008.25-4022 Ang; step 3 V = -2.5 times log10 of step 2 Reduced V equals -0.13 mag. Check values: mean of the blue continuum 13.7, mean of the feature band 16.3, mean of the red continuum 16.1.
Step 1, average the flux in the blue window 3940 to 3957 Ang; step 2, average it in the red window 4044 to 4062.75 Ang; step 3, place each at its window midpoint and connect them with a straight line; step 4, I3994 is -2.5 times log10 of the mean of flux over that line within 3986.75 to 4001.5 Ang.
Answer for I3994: -0.05 mag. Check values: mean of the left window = 14.4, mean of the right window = 16.4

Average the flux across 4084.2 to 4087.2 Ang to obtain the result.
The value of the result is 15.8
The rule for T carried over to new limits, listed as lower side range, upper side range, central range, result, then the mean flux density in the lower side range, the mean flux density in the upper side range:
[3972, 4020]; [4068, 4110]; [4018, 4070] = -2.2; 15.4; 15.5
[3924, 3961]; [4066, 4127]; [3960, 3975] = 3.4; 12.1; 15.8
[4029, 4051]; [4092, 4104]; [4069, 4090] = -1.1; 15.9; 14.9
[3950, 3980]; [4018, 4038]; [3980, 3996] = -2.6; 12.3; 16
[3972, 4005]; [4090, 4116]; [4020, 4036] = -0.9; 15.1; 15.3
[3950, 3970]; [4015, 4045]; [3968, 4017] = 0.7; 13.1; 16.2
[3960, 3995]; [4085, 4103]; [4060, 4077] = -0.8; 13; 15.8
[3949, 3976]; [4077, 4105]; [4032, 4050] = -2.4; 12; 15.4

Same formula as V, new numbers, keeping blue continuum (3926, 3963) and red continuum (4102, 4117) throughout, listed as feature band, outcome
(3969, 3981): 0.22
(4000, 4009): -0.22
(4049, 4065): -0.17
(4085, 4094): -0.13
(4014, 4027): -0.21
